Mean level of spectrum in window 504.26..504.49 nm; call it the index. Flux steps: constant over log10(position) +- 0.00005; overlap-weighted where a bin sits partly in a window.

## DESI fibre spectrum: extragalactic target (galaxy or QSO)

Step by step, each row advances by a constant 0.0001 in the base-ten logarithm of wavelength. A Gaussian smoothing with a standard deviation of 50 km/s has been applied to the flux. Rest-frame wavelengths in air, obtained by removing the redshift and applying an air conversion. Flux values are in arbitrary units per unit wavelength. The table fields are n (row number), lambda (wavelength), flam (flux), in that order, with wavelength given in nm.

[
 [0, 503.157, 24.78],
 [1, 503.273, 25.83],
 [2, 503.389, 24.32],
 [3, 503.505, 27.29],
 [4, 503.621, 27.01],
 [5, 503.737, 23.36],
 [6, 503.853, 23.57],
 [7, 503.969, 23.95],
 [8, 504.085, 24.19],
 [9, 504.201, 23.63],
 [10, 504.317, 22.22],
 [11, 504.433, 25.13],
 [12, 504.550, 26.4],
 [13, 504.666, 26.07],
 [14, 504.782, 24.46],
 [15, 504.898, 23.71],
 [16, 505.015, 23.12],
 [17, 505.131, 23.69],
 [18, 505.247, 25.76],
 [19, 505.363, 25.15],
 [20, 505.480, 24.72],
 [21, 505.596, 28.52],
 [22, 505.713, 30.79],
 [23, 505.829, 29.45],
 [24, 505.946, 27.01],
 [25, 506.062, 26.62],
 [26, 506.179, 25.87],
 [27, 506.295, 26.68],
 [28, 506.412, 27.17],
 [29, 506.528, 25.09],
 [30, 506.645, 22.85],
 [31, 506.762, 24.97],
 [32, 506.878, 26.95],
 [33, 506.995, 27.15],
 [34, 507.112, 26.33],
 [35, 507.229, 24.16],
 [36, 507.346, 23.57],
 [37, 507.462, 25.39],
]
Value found 23.7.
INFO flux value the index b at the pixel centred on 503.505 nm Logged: 27.29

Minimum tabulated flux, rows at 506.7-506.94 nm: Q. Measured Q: 24.97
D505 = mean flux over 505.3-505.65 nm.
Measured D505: 26.1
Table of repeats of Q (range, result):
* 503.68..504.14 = 23.36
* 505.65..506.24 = 25.87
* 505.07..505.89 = 23.69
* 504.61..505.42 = 23.12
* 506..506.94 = 22.85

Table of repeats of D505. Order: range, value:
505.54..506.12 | 28.5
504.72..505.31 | 24.2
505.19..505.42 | 25.5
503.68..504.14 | 23.8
